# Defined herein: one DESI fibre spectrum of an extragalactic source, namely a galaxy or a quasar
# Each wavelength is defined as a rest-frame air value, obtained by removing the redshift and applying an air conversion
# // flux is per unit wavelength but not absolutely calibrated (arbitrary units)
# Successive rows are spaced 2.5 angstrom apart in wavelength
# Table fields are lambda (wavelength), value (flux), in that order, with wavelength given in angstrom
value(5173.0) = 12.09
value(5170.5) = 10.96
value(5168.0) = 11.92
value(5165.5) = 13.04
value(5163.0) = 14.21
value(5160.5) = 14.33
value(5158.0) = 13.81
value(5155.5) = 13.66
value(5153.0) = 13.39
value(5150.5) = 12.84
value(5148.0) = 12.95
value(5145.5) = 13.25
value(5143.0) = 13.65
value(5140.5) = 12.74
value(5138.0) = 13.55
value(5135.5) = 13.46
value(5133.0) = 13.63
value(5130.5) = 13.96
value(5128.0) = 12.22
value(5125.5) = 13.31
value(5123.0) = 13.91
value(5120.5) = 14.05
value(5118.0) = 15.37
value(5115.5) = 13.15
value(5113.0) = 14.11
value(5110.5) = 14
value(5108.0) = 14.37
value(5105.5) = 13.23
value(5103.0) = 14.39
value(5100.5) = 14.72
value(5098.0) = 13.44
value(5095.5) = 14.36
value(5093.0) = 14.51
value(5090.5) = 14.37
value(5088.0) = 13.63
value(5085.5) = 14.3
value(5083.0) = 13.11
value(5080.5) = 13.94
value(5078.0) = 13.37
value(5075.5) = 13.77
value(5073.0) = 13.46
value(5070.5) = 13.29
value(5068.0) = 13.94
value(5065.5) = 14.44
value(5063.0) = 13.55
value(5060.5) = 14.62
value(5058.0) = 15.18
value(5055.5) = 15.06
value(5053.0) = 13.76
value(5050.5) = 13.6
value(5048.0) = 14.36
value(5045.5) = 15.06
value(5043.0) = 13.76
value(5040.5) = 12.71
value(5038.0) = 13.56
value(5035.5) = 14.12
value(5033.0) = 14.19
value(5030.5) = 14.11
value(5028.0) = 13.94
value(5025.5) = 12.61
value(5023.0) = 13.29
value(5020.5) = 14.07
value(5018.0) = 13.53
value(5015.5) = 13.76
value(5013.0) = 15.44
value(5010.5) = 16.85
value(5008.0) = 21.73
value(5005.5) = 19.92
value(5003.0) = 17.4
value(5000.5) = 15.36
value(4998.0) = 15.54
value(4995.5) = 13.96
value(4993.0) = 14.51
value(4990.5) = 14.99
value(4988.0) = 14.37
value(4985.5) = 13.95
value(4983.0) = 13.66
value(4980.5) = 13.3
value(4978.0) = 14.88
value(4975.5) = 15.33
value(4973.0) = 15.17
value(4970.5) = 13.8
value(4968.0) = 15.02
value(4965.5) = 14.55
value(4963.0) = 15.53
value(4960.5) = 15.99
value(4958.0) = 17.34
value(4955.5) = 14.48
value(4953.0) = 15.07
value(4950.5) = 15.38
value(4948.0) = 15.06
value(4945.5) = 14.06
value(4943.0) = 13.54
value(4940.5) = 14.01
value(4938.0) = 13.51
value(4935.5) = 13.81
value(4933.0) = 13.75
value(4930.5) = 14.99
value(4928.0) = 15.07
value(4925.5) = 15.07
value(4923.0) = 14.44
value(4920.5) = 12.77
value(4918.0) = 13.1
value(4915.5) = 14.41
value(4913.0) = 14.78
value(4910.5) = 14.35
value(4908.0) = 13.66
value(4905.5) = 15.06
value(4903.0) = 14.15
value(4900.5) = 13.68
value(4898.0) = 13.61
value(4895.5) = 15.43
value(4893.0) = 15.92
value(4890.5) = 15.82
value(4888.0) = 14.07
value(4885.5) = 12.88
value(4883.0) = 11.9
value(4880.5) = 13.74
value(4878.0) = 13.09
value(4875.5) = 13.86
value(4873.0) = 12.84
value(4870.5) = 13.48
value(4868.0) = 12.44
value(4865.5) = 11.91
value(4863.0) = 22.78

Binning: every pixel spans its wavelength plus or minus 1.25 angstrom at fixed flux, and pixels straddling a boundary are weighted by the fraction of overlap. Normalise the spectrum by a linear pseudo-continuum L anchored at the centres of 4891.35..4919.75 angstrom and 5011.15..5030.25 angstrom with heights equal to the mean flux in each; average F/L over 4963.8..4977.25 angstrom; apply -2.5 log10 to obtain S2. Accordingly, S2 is -0.05 mag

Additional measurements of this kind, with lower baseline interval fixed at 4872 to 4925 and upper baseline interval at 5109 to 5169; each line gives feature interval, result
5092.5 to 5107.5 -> -0.039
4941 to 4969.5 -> -0.087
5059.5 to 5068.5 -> -0.036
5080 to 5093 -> -0.023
